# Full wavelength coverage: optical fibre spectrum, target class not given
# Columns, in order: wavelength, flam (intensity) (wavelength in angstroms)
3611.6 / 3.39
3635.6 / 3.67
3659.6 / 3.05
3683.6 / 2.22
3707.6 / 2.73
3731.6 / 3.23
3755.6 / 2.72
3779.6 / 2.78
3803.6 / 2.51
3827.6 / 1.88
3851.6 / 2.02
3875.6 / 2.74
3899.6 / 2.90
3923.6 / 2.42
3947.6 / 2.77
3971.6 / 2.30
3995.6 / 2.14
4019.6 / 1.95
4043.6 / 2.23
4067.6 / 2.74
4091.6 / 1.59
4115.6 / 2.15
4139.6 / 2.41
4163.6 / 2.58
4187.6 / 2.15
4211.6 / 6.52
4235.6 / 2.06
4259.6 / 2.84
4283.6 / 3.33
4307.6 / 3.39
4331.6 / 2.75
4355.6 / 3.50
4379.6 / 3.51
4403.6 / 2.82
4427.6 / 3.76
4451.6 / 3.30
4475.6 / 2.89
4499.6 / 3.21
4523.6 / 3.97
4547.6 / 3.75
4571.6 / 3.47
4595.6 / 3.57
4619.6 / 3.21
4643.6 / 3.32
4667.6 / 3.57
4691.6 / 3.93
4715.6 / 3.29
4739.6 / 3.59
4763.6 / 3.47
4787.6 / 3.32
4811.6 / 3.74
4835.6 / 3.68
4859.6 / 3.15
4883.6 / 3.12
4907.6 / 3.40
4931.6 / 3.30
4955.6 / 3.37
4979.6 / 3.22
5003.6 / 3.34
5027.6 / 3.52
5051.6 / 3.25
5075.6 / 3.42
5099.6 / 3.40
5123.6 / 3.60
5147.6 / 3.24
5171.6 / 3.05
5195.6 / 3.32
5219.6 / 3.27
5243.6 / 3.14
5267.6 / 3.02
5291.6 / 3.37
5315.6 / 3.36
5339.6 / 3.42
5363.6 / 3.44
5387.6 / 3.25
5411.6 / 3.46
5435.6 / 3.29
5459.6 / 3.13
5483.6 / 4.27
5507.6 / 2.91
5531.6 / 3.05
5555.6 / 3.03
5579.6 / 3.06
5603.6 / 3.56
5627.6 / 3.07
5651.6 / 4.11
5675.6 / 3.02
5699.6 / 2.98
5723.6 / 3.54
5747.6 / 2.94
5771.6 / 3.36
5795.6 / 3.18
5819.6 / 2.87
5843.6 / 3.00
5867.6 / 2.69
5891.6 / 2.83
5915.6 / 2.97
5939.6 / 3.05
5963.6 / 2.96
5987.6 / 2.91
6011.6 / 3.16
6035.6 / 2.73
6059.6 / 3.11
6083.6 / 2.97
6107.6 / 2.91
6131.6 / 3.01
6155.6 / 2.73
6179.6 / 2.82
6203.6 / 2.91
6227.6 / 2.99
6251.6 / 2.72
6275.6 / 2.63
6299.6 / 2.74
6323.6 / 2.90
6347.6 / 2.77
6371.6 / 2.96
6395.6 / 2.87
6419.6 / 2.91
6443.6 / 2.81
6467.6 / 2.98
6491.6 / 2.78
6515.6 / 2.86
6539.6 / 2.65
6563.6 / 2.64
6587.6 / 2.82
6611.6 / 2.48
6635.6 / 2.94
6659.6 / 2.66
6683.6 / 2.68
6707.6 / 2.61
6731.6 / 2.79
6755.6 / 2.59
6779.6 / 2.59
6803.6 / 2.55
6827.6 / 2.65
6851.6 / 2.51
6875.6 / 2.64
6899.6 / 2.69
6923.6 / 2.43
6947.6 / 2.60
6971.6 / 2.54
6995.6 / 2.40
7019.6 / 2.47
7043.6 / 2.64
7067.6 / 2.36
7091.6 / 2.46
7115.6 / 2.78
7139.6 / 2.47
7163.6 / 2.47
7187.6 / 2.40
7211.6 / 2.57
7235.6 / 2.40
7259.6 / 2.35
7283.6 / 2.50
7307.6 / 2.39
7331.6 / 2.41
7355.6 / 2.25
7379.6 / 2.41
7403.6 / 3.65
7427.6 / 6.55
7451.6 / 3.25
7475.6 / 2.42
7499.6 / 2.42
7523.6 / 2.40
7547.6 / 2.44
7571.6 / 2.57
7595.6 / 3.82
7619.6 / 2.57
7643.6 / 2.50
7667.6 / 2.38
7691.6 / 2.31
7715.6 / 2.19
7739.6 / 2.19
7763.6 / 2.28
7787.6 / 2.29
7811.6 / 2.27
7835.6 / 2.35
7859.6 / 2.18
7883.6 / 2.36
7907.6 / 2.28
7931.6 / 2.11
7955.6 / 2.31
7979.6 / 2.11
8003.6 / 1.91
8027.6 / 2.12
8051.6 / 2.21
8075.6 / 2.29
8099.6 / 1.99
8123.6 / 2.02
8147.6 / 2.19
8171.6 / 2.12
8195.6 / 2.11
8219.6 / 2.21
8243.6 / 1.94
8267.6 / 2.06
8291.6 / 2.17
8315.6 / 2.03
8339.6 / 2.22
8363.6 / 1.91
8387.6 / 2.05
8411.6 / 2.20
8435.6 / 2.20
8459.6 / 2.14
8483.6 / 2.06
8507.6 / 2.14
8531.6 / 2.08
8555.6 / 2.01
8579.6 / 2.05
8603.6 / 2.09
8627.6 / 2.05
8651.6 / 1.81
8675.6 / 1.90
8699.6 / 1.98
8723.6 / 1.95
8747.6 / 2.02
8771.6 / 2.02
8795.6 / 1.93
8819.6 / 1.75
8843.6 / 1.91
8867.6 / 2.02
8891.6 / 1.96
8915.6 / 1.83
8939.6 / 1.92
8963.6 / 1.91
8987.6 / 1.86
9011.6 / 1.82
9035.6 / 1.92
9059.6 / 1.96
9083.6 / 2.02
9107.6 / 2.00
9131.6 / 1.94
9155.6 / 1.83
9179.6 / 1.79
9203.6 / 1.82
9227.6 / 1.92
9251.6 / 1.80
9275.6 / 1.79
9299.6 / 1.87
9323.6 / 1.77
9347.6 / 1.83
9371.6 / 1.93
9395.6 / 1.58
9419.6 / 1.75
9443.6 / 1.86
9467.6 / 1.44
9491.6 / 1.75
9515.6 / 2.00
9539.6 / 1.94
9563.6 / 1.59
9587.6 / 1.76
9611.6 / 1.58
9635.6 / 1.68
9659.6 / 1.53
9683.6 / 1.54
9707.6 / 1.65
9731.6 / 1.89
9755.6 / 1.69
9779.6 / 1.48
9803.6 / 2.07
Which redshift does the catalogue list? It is 0.13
